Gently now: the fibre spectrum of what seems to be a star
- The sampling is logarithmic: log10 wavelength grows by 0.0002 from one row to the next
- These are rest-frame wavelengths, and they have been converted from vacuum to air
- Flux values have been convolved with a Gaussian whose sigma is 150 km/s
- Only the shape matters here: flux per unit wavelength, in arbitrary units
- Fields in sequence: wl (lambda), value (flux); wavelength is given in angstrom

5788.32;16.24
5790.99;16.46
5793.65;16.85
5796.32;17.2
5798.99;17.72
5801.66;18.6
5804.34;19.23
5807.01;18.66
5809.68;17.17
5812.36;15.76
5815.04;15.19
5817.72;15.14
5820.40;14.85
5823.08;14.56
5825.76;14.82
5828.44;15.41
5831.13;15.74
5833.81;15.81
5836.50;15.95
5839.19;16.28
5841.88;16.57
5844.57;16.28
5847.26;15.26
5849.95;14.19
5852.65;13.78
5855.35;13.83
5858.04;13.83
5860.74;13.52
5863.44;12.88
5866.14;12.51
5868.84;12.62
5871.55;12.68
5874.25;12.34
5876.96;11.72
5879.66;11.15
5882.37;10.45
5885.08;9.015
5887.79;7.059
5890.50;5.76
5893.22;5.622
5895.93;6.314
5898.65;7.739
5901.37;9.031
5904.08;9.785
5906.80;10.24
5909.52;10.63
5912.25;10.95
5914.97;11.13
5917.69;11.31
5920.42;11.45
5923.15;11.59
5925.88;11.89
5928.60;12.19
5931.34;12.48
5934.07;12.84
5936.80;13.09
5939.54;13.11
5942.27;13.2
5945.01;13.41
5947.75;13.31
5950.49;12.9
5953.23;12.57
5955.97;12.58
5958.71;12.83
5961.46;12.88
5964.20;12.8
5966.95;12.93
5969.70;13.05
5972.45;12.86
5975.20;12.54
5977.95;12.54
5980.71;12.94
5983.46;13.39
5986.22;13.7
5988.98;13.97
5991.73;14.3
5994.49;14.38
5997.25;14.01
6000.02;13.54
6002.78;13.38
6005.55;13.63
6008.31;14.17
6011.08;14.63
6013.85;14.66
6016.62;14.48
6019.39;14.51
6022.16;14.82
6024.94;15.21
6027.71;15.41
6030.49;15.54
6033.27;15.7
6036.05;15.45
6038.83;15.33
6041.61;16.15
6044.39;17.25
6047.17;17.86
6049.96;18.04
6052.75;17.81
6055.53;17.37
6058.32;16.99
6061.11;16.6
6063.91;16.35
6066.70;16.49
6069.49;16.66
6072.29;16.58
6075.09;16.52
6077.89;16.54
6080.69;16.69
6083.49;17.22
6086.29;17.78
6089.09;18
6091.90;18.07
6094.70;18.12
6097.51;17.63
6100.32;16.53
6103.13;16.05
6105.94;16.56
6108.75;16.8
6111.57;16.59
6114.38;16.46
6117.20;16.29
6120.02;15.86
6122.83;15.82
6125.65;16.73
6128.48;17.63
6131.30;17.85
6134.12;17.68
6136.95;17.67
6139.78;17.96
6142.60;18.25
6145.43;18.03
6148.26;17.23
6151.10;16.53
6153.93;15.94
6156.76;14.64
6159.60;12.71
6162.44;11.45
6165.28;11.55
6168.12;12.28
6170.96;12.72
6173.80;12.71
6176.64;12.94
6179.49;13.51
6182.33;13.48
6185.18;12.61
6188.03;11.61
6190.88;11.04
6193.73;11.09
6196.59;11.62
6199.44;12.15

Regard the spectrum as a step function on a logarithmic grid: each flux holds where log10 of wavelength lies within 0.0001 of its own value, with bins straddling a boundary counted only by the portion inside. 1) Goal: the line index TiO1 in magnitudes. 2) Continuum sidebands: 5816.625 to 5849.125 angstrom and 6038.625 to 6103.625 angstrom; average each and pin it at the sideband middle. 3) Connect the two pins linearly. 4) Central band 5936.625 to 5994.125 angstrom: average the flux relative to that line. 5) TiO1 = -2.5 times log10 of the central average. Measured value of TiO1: 0.24 mag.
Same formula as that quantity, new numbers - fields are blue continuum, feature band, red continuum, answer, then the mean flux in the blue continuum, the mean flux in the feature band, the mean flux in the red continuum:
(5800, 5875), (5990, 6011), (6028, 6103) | 0.17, 15.2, 14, 16.9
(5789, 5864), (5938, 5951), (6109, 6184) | 0.19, 15.8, 13.2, 15.4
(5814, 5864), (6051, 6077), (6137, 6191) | -0.17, 15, 16.8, 14.2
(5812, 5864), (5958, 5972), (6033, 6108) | 0.24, 15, 12.9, 16.9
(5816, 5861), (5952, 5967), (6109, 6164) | 0.22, 15.1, 12.8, 16.4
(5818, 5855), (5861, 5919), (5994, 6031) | 0.43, 15.3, 10.1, 14.4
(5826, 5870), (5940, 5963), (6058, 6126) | 0.20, 14.7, 13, 16.8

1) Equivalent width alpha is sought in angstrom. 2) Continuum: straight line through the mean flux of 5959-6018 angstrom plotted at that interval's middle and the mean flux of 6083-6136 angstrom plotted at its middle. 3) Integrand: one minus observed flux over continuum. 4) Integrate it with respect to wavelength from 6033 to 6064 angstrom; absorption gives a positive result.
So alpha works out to -3.1 angstrom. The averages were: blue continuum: 13.5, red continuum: 17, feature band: 16.8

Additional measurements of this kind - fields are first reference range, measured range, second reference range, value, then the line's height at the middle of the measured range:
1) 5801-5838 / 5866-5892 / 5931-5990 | 7.79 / 14.8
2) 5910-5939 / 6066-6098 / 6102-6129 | -3.16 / 15.6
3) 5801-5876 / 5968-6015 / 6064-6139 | 7.40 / 16.2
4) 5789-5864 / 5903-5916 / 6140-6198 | 4.03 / 15.3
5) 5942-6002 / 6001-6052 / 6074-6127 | -2.02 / 14.8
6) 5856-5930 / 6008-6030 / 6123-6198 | -4.14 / 12.5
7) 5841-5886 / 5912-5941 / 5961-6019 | 2.82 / 13.3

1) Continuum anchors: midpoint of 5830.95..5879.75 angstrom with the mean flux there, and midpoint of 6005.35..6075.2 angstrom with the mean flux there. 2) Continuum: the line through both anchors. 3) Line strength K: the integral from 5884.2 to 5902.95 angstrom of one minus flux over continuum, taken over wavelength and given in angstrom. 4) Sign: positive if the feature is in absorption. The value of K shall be 9.4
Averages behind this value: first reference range 14.1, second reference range 16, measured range 7.21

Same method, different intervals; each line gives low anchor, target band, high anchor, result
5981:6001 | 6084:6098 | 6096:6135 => -1.5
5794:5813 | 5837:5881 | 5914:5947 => 4.8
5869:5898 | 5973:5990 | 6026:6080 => 0.4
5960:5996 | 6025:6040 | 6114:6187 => -1.7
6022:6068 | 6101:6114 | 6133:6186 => -0.8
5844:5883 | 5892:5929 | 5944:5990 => 8.8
